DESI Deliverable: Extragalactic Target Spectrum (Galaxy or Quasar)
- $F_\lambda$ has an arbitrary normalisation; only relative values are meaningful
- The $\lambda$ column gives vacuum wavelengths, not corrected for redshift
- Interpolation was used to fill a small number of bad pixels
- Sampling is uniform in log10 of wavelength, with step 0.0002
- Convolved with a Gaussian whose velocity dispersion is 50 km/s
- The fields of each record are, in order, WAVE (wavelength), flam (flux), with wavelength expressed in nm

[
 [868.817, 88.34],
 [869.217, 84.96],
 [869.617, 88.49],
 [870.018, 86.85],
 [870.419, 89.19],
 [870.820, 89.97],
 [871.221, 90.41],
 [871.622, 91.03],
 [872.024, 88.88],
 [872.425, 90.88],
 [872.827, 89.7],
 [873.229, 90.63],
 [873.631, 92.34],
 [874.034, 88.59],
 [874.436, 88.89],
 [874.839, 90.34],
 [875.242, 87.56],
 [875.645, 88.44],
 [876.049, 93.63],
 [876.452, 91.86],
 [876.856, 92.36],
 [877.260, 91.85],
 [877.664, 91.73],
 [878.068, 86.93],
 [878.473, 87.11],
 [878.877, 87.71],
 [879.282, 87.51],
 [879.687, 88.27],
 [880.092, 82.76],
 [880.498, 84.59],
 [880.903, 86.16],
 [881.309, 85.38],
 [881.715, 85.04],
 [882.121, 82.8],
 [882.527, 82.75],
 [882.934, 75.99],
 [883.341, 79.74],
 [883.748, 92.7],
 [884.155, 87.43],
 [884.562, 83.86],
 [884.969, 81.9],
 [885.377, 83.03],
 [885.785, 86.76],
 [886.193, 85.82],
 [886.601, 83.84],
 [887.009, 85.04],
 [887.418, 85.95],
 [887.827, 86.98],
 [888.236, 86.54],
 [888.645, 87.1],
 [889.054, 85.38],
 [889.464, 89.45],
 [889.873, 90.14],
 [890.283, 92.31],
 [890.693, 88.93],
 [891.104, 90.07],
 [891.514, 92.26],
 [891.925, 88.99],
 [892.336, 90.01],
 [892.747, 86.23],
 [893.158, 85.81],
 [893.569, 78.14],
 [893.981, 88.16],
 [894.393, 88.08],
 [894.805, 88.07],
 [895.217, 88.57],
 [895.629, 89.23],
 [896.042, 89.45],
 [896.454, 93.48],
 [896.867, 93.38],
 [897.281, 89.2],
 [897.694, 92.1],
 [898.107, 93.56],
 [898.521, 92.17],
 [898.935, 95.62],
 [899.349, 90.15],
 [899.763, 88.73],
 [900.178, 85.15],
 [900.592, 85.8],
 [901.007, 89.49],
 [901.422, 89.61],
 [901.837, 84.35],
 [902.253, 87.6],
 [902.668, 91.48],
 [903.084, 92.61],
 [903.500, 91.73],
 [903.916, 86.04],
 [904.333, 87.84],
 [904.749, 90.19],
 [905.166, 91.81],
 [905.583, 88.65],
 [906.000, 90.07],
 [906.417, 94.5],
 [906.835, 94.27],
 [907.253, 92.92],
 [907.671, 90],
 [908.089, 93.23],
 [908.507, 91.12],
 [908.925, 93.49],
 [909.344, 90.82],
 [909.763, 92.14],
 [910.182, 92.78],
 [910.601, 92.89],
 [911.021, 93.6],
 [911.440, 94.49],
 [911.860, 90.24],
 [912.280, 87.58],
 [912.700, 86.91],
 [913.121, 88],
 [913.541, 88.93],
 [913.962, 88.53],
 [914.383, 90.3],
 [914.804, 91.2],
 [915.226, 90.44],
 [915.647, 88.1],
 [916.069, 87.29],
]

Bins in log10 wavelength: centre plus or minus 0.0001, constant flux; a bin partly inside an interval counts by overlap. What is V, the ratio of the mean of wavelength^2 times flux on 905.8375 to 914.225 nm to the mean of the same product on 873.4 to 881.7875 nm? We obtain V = 1.11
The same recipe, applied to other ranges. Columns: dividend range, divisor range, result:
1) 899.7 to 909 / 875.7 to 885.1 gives 1.10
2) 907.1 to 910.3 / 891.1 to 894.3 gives 1.09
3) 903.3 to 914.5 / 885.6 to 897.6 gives 1.07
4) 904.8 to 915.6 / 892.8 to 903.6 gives 1.05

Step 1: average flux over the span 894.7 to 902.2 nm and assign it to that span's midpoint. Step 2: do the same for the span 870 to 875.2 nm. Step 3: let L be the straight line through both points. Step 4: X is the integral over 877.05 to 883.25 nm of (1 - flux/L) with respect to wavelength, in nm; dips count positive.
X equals 0.29 nm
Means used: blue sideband 89.9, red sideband 89.9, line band 85.7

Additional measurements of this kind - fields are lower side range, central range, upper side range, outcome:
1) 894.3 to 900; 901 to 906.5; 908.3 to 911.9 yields 0.13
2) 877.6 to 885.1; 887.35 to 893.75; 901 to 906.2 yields -0.07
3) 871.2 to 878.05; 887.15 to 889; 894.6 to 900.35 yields 0.08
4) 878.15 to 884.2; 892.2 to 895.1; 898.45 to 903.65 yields 0.05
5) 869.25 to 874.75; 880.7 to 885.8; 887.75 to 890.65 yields 0.27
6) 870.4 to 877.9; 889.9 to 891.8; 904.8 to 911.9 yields 0.01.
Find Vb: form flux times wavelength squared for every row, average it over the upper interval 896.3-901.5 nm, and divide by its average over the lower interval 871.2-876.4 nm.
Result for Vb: 1.06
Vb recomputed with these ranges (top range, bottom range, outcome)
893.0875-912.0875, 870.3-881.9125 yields 1.08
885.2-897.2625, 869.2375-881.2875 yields 1.02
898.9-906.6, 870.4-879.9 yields 1.06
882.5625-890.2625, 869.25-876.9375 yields 0.98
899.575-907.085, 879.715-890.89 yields 1.09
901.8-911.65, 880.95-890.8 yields 1.12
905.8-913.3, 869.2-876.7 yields 1.11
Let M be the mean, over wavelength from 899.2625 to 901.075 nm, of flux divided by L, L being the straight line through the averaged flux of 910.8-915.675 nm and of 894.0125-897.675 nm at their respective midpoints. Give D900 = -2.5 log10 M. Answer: 0.03 mag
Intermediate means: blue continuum 90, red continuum 89.9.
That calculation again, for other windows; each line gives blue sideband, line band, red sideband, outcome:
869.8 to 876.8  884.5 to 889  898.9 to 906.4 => 0.055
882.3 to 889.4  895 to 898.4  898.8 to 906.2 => -0.042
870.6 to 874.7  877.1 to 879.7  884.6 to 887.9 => -0.010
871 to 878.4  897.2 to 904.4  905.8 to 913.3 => 0.019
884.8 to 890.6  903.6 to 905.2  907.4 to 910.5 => 0.024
